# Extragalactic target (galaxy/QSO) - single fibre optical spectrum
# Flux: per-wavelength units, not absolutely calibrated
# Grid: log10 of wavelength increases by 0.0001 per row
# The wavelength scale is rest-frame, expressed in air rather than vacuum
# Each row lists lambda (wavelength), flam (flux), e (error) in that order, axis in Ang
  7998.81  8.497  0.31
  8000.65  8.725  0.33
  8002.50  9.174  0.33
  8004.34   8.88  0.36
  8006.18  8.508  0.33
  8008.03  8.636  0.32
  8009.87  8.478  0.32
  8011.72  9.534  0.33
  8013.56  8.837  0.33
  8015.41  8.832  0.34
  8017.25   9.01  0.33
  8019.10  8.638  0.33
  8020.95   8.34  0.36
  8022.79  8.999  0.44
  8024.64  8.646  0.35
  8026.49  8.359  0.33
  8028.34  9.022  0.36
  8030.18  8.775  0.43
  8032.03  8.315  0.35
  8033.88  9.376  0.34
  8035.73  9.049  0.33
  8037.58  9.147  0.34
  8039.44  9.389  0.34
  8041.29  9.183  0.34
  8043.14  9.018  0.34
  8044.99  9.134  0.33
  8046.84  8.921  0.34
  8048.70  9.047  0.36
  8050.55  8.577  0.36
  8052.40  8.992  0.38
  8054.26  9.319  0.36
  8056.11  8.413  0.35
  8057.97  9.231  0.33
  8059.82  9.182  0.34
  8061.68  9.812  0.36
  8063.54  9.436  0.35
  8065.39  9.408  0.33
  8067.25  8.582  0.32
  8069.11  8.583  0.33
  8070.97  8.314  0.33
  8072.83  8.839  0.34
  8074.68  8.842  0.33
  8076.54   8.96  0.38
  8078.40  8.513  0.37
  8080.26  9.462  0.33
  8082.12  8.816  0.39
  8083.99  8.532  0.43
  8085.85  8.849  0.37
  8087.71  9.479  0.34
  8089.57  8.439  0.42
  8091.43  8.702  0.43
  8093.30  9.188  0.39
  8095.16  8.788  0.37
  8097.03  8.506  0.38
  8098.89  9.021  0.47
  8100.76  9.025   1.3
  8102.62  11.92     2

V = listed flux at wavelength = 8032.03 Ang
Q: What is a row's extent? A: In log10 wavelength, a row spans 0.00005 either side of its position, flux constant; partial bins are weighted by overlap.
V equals 8.315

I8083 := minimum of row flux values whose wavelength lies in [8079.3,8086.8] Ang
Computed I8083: 8.532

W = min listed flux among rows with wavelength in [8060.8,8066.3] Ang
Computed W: 9.408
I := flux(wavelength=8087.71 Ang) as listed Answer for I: 9.479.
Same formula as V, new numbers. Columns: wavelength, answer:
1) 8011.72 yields 9.534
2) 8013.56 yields 8.837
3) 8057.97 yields 9.231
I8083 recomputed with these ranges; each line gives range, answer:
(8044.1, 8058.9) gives 8.413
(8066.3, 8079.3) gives 8.314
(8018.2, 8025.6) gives 8.34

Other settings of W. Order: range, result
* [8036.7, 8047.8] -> 8.921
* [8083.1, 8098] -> 8.439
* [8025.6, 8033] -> 8.315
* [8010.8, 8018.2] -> 8.832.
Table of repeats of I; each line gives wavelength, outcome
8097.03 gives 8.506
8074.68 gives 8.842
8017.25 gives 9.01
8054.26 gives 9.319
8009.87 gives 8.478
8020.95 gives 8.34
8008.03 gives 8.636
